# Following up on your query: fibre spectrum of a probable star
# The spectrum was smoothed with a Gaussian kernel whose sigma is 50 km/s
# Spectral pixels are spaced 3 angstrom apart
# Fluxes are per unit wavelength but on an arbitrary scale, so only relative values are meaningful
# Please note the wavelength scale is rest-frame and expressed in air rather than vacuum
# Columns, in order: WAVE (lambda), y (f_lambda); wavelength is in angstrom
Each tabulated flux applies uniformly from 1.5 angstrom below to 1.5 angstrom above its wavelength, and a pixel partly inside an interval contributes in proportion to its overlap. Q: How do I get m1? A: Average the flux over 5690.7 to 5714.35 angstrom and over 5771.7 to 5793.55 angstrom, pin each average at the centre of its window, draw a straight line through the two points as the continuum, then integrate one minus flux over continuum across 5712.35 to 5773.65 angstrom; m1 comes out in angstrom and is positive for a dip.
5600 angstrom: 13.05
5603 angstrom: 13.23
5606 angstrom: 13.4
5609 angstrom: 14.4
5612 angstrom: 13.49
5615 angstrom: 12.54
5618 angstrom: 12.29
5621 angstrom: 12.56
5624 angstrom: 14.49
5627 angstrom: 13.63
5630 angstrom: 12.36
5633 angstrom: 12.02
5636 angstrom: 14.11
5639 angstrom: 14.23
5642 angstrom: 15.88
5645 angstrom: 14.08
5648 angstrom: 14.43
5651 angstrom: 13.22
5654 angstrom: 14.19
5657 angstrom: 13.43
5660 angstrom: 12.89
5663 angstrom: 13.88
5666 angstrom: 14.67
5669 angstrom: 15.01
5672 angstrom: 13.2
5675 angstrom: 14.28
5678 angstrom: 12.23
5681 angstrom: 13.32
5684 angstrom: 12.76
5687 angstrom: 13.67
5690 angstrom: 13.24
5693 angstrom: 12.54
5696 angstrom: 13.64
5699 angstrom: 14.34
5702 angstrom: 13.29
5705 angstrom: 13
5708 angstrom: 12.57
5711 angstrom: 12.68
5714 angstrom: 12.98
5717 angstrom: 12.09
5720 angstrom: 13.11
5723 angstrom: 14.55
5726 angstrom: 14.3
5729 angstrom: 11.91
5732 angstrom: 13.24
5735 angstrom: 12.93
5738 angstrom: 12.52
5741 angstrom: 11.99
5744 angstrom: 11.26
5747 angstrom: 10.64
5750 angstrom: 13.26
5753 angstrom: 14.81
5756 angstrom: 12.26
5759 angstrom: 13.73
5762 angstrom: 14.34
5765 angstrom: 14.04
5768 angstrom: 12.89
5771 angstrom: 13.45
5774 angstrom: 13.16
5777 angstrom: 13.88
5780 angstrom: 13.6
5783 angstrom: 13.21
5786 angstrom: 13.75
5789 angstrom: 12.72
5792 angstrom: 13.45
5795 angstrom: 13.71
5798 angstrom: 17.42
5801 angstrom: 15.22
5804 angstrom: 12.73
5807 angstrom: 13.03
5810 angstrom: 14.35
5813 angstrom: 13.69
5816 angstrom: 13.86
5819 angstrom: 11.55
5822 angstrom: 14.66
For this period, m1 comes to 1.2 angstrom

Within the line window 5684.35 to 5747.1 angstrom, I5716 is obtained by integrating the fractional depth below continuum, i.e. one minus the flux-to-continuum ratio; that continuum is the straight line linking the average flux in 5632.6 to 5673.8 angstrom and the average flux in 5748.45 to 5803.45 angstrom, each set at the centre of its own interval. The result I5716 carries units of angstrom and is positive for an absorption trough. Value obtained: 4.4 angstrom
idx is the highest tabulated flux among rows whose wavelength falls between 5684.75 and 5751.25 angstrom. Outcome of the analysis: 14.55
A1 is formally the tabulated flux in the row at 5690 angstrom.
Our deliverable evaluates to 13.24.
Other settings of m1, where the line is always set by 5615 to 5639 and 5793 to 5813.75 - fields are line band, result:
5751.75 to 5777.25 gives 0.82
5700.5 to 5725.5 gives 1.11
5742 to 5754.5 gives 1.31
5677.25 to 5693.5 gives 0.58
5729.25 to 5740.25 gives 0.89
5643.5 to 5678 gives -1.36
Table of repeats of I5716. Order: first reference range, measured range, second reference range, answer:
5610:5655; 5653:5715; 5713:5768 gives -0.6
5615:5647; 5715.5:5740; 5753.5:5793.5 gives 0.8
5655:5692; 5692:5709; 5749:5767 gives 0.4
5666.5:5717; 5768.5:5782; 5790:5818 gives 0.4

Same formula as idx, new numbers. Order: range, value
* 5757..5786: 14.34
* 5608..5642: 15.88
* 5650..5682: 15.01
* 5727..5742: 13.24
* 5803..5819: 14.35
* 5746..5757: 14.81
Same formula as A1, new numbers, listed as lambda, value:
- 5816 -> 13.86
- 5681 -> 13.32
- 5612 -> 13.49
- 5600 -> 13.05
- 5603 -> 13.23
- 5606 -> 13.4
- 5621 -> 12.56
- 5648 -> 14.43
